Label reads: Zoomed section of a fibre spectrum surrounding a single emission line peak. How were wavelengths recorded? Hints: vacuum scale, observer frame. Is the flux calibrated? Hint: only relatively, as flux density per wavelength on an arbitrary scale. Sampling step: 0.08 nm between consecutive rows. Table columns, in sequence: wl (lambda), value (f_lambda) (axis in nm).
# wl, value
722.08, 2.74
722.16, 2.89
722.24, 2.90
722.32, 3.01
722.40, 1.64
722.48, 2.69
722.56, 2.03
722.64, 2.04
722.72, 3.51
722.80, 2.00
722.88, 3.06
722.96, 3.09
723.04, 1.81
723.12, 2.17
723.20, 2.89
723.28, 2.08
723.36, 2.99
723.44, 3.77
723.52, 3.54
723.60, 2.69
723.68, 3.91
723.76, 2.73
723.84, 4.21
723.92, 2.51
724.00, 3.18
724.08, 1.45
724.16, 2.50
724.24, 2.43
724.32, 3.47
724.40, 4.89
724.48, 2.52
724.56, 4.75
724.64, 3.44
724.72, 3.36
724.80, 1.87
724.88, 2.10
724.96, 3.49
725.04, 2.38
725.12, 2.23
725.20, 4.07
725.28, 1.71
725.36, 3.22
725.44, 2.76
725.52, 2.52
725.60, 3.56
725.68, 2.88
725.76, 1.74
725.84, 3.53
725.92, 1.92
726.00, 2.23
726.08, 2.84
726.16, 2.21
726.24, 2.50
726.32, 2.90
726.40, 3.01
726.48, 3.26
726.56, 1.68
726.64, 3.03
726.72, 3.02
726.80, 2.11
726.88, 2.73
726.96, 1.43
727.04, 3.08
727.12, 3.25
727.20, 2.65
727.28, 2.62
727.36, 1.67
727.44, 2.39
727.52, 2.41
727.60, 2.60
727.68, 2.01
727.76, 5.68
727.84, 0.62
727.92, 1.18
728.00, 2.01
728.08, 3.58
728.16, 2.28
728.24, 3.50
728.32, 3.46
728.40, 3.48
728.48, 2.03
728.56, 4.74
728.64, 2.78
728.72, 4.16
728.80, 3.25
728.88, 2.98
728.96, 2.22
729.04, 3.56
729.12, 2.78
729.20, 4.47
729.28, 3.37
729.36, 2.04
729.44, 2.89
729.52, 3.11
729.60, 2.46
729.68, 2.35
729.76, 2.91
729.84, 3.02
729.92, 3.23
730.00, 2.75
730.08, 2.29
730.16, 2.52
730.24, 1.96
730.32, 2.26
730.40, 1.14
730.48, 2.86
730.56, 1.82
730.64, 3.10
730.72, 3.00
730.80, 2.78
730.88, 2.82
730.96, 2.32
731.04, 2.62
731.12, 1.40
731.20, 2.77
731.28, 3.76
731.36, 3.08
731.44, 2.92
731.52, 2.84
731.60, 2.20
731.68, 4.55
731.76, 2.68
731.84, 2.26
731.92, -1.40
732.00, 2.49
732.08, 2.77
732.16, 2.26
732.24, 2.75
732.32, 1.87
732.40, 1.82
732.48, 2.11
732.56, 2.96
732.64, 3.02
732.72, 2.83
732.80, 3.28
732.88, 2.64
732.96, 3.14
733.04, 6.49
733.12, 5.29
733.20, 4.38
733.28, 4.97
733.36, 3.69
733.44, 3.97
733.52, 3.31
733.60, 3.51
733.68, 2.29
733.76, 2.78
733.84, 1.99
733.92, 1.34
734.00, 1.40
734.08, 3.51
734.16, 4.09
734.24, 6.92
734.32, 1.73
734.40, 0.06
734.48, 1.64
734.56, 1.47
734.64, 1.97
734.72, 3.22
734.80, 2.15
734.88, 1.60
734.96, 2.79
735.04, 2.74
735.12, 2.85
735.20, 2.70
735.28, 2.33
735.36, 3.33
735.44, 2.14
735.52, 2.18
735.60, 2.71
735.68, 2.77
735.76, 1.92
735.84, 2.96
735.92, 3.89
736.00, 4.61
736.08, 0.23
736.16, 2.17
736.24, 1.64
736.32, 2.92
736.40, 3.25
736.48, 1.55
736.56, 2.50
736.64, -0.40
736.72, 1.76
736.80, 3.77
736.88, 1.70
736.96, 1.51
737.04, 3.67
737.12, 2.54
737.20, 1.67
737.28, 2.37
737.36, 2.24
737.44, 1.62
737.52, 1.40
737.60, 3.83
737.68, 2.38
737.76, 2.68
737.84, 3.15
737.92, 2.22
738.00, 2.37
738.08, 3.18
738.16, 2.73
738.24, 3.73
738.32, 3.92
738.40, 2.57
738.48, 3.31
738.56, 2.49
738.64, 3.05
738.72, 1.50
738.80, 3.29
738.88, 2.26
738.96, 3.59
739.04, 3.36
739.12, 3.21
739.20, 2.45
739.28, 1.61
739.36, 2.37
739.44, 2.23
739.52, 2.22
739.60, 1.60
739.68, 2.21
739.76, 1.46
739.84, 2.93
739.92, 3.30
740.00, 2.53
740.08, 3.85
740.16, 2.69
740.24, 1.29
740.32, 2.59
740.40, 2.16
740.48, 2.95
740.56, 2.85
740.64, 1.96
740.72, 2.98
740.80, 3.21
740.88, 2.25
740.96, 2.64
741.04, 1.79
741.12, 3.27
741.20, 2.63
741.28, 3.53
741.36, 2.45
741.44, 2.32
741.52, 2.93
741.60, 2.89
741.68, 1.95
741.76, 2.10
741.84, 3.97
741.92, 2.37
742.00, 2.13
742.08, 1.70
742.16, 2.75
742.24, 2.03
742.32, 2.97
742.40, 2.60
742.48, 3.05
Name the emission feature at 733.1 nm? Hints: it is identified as H-beta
